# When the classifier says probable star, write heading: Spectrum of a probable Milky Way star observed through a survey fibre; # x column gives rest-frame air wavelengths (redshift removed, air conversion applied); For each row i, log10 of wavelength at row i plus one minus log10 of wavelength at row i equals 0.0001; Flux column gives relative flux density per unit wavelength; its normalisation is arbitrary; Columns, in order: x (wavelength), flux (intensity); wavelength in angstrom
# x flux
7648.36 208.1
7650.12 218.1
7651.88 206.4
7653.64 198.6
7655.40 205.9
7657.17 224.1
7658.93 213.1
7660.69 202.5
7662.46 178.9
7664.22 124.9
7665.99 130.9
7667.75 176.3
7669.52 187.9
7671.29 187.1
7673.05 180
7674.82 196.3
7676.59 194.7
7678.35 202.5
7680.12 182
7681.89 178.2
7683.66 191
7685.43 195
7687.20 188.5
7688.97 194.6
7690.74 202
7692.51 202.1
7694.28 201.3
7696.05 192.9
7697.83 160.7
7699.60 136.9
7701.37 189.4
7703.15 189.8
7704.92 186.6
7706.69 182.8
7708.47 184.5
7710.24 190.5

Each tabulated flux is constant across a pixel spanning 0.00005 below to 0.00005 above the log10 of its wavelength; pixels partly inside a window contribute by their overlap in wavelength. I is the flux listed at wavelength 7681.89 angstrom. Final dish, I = 178.2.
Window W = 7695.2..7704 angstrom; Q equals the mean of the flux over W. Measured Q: 174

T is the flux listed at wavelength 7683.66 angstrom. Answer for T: 191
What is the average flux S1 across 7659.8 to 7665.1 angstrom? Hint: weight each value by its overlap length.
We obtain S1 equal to 169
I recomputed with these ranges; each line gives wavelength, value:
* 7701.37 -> 189.4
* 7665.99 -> 130.9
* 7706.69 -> 182.8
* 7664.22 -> 124.9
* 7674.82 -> 196.3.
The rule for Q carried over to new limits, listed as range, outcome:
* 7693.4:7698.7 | 185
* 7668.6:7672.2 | 187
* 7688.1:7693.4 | 200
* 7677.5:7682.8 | 187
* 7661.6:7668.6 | 153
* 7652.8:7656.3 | 202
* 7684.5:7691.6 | 195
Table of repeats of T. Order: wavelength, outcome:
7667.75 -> 176.3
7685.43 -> 195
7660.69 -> 202.5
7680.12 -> 182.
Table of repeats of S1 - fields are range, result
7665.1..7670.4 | 165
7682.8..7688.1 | 191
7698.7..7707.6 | 177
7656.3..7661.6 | 213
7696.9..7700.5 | 149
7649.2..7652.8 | 212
